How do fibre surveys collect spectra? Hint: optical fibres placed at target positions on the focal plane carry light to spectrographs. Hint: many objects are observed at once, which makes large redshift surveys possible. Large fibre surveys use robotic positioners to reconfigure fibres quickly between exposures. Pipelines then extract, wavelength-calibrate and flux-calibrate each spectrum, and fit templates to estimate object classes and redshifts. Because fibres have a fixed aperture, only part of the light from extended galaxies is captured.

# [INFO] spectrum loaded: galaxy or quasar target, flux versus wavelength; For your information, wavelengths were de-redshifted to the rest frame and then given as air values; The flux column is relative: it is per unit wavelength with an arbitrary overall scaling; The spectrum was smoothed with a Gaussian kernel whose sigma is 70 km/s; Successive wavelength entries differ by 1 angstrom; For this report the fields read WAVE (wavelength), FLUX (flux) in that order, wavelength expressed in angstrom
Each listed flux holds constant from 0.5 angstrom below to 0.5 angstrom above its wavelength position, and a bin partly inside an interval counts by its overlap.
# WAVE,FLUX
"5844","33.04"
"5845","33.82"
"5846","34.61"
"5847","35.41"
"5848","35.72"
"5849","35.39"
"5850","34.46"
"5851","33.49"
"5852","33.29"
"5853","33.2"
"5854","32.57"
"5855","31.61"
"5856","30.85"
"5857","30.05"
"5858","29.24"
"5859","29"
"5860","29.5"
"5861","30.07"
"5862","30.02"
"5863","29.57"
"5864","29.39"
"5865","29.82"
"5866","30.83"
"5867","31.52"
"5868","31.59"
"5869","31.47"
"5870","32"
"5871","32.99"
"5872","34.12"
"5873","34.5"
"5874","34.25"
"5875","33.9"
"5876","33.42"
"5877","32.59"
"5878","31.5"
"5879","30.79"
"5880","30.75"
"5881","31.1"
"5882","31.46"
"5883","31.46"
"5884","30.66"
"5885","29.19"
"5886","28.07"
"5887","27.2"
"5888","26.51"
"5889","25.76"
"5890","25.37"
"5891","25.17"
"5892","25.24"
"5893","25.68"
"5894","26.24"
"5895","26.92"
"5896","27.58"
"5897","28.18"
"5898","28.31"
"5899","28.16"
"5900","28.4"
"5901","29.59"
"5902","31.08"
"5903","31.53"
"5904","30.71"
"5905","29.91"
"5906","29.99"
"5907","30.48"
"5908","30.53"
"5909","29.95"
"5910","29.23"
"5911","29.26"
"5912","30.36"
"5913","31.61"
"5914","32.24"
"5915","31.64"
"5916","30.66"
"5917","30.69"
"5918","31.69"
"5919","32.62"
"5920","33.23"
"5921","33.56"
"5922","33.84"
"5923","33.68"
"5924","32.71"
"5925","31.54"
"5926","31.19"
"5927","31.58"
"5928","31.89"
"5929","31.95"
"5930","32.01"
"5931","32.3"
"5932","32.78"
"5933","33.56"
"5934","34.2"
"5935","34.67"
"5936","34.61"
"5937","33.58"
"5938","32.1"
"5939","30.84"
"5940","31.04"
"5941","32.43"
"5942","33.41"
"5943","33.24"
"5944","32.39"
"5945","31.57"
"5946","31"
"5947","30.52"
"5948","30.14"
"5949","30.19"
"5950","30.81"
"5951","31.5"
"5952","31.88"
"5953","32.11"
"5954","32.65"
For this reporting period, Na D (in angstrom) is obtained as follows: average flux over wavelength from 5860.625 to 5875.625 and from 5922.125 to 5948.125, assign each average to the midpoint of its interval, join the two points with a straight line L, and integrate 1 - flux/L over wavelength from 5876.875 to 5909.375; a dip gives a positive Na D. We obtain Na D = 3.1 angstrom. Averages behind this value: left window 31.8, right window 32.4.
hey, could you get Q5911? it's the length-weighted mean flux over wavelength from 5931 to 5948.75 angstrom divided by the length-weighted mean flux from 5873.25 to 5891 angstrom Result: 1.08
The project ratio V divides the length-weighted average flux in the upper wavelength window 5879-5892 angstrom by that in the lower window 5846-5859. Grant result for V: 0.9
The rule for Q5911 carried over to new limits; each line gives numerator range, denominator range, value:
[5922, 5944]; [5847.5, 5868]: 1.04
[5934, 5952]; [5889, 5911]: 1.13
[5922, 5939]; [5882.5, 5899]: 1.20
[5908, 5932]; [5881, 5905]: 1.12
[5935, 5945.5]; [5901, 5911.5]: 1.08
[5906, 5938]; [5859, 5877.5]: 1.01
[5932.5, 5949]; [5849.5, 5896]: 1.07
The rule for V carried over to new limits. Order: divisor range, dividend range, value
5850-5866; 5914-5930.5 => 1.04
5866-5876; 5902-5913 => 0.92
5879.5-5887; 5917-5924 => 1.09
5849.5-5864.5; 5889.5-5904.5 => 0.90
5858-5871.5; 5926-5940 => 1.07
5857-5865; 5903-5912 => 1.02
